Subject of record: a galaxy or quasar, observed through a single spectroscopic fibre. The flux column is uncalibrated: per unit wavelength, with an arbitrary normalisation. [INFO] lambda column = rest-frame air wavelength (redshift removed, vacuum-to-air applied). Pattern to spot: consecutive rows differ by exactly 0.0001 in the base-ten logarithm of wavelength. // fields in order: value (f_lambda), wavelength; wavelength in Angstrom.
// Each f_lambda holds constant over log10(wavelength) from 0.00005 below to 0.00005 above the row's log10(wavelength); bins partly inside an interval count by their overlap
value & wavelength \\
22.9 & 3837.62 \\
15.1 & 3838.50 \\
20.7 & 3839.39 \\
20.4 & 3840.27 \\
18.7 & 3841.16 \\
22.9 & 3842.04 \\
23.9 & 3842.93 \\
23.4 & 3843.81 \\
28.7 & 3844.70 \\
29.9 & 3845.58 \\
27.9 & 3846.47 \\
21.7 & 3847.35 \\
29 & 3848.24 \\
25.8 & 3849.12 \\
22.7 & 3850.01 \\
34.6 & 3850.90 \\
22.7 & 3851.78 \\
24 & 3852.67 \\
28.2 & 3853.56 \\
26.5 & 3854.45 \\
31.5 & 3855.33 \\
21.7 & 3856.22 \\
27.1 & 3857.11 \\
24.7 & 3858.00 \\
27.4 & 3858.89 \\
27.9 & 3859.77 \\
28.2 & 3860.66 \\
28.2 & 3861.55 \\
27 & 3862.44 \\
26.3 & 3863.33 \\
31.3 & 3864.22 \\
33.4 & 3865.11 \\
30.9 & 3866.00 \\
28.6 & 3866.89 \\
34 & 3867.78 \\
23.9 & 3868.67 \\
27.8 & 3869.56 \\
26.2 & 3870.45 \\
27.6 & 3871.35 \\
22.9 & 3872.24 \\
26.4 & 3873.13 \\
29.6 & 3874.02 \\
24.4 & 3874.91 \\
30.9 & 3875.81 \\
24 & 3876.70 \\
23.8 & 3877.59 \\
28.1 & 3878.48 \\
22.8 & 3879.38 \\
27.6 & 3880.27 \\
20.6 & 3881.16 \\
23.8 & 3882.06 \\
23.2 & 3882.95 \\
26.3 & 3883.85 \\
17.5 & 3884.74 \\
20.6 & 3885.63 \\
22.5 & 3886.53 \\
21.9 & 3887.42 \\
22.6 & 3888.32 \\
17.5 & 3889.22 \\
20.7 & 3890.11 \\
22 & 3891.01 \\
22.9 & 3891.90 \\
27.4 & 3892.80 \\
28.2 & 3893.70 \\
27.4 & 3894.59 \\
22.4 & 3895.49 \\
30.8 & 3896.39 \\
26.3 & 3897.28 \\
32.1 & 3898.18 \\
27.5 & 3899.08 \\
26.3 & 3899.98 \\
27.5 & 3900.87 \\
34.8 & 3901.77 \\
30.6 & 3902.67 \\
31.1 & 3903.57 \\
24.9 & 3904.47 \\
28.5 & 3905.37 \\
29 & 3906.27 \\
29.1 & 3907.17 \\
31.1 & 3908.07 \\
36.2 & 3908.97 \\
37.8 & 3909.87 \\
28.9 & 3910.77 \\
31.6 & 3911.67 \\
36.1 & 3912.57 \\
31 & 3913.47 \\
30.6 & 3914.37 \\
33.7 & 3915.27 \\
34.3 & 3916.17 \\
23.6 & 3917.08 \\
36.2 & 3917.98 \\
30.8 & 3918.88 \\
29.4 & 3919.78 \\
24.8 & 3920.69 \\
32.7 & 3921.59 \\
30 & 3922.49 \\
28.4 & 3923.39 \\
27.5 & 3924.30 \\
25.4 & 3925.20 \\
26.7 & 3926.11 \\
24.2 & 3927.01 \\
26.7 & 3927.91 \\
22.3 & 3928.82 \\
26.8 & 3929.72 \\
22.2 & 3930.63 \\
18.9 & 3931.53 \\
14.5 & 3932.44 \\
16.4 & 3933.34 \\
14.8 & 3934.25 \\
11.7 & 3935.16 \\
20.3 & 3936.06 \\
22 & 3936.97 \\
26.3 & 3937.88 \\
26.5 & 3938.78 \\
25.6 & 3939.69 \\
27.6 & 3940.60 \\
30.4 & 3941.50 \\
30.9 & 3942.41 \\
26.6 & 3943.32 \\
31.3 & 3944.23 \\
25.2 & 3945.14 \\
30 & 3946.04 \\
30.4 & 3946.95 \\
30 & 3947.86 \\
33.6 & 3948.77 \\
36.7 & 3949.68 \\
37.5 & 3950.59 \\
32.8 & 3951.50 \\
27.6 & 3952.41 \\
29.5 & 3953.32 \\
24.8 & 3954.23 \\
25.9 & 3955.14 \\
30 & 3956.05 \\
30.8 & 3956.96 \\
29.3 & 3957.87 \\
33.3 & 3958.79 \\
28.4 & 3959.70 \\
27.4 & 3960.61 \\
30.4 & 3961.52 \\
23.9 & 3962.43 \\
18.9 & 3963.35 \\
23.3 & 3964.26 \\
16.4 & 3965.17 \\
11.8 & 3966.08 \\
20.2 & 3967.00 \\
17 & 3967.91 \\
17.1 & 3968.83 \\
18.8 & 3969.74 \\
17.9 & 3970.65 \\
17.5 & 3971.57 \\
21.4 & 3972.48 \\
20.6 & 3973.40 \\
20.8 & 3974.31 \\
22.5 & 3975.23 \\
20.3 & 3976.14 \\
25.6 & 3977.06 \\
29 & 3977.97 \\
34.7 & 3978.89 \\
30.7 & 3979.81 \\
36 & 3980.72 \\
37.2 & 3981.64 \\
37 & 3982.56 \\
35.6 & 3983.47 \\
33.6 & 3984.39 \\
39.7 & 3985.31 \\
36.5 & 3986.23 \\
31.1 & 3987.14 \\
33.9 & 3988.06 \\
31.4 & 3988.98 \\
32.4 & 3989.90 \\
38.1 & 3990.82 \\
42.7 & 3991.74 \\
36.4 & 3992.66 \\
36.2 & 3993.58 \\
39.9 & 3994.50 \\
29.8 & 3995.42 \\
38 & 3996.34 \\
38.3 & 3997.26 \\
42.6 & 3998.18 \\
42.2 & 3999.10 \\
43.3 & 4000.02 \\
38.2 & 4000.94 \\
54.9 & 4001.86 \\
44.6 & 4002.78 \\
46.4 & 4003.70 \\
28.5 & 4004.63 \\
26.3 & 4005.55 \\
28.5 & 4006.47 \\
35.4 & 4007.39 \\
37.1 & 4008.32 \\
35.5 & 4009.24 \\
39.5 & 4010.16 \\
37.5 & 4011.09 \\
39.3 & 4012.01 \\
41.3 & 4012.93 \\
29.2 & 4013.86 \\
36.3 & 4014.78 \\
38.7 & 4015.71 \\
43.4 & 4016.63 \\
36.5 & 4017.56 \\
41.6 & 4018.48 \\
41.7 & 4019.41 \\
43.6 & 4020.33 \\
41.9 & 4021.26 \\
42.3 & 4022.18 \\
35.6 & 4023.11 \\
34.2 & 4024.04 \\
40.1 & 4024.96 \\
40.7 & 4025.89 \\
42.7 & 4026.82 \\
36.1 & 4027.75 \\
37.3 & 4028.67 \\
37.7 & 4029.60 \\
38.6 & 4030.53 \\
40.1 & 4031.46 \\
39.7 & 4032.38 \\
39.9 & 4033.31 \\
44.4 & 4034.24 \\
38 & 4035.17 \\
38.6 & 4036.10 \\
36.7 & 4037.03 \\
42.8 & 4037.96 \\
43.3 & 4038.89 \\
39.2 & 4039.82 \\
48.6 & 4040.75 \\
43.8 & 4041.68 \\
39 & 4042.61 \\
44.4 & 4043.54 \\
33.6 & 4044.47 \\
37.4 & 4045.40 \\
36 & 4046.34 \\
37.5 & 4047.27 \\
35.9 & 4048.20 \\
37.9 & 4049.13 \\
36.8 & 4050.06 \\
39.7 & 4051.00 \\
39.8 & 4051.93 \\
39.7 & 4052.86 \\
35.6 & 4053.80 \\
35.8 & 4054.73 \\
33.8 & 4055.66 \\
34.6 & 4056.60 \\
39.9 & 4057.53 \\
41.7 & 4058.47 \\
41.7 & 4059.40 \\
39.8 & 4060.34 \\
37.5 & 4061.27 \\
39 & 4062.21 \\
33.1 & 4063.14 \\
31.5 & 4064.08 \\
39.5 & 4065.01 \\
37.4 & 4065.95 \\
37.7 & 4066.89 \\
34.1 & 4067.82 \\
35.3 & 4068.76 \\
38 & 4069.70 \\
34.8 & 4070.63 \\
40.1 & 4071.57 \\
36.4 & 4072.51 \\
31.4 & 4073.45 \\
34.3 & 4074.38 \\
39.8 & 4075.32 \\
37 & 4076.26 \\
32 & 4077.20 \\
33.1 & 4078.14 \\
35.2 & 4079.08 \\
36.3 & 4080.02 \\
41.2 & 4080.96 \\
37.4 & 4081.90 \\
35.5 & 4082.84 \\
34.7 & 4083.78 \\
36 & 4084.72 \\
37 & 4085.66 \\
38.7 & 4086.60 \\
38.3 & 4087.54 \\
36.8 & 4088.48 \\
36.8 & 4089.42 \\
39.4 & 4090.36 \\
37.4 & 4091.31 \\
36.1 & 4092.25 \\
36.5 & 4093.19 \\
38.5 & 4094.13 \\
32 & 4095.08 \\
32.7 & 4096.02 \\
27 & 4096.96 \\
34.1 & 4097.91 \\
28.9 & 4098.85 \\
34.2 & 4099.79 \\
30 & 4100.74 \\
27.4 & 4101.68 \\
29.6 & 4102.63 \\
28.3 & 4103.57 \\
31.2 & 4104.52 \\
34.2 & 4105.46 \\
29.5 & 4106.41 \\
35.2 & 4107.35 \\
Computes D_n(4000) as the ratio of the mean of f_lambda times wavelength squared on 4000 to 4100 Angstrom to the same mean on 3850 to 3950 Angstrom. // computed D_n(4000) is 1.5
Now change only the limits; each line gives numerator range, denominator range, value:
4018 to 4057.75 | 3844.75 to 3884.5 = 1.60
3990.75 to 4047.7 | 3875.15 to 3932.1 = 1.53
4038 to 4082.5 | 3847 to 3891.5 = 1.61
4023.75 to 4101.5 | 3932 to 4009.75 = 1.31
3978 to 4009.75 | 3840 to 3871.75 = 1.47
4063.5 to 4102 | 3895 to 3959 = 1.36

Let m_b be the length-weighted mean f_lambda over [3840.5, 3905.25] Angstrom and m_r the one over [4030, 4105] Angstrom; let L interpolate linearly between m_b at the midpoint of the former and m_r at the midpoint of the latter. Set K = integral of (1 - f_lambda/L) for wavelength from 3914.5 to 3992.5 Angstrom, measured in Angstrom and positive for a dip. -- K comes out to 8.3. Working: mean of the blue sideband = 26.2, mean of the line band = 27.3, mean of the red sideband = 36.8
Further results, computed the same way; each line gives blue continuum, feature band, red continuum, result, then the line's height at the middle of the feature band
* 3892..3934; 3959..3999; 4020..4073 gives 5.36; 33.3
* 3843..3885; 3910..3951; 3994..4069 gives 5.11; 31.4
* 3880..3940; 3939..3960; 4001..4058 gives 0.34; 30.4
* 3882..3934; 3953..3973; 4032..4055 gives 5.38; 32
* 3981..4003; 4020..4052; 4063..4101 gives -2.36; 36.8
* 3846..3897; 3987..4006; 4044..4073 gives -2.60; 33.4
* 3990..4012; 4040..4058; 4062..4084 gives -0.82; 36.7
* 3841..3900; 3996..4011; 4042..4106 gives -2.88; 32.5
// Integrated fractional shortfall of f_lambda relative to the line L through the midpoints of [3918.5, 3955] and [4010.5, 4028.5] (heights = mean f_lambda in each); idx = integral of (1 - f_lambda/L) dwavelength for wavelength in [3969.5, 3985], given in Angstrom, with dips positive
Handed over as 2.6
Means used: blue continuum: 26.5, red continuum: 39.1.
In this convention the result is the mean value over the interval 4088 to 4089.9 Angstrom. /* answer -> 36.9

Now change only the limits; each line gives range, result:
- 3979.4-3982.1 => 34.7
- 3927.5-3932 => 23.3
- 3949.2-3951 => 37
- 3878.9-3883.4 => 23.6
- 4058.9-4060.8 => 40.8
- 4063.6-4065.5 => 35.5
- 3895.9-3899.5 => 29.1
